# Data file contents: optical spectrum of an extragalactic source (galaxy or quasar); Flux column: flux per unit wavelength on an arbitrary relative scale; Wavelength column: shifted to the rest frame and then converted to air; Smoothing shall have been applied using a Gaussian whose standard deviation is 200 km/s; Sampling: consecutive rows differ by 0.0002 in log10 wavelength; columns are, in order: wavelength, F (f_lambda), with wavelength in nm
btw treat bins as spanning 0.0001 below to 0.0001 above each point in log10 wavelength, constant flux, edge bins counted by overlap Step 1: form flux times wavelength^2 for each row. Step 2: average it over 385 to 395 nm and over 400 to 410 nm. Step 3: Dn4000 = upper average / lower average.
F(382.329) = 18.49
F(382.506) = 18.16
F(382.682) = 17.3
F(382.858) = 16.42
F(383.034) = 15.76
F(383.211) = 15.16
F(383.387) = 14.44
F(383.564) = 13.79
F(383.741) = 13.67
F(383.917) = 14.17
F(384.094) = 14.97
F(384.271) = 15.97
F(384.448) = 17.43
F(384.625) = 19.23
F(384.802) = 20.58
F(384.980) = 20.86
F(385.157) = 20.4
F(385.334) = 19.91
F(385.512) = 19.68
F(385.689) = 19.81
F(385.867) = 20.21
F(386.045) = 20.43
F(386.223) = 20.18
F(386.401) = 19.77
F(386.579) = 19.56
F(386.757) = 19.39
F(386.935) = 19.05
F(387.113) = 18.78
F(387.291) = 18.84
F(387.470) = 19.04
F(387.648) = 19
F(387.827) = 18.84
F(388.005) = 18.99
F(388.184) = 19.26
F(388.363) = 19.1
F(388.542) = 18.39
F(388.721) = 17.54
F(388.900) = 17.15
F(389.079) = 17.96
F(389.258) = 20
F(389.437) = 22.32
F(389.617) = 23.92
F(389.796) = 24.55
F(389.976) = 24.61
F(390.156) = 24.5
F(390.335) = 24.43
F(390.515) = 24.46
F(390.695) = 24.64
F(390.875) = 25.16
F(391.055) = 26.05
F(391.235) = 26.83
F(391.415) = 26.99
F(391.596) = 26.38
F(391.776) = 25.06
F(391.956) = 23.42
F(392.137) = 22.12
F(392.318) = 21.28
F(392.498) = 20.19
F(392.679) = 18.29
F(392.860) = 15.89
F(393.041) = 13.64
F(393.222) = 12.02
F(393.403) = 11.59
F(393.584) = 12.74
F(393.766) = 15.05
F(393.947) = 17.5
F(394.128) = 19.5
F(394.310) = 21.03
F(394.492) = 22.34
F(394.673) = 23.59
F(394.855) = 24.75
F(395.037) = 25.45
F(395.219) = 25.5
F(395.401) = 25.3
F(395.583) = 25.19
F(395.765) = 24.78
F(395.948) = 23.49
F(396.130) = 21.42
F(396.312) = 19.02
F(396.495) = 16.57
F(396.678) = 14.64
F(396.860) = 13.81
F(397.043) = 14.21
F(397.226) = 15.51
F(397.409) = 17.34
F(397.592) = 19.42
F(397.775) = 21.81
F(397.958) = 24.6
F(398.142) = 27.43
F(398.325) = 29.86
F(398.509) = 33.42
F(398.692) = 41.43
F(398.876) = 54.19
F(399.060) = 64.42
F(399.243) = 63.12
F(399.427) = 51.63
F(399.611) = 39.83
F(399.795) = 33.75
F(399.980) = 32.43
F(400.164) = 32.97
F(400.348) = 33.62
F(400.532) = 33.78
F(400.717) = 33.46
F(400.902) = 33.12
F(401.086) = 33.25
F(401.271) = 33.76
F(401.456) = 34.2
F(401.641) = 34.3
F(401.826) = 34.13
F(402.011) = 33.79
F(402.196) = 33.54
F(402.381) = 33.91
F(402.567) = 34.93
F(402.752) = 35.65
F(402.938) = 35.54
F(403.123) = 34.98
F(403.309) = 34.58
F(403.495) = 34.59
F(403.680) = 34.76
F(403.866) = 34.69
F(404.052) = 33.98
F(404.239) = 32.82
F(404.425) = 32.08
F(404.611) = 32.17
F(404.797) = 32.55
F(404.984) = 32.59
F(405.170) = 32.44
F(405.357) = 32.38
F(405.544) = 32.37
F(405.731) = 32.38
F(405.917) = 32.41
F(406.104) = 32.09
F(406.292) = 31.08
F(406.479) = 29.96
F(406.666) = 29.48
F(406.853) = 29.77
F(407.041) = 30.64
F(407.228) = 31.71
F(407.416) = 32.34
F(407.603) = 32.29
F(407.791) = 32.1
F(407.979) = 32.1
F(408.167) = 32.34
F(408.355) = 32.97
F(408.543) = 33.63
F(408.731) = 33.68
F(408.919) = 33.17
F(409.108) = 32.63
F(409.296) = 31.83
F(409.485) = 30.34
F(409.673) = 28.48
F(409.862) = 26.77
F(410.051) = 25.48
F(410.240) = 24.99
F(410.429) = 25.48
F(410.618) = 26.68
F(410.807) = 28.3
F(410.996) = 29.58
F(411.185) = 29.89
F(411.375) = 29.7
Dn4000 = 1.72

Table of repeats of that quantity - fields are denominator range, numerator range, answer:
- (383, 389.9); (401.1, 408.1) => 1.93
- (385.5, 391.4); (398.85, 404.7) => 1.87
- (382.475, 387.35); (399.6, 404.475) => 2.06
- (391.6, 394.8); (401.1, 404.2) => 1.92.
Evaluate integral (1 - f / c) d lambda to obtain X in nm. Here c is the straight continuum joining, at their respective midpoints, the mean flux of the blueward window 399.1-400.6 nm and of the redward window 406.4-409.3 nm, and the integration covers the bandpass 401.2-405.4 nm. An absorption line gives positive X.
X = 0.37 nm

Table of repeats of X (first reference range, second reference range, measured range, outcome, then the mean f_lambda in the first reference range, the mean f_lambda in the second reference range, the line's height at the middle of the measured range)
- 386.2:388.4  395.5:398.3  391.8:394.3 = 0.29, 19.2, 20.2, 19.8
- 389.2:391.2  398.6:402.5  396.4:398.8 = 0.86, 24.2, 38.9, 34.7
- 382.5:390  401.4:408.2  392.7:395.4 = 0.65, 18.7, 32.9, 24.7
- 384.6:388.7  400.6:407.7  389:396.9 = 0.91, 19.5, 33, 24.4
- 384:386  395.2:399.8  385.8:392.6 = 0.29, 19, 29.3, 22.5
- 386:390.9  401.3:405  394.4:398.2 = 0.89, 20.7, 34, 27.8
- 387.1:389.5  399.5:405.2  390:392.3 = -0.31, 18.9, 34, 22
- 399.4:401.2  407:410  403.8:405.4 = 0.02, 35.2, 31.6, 33.3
